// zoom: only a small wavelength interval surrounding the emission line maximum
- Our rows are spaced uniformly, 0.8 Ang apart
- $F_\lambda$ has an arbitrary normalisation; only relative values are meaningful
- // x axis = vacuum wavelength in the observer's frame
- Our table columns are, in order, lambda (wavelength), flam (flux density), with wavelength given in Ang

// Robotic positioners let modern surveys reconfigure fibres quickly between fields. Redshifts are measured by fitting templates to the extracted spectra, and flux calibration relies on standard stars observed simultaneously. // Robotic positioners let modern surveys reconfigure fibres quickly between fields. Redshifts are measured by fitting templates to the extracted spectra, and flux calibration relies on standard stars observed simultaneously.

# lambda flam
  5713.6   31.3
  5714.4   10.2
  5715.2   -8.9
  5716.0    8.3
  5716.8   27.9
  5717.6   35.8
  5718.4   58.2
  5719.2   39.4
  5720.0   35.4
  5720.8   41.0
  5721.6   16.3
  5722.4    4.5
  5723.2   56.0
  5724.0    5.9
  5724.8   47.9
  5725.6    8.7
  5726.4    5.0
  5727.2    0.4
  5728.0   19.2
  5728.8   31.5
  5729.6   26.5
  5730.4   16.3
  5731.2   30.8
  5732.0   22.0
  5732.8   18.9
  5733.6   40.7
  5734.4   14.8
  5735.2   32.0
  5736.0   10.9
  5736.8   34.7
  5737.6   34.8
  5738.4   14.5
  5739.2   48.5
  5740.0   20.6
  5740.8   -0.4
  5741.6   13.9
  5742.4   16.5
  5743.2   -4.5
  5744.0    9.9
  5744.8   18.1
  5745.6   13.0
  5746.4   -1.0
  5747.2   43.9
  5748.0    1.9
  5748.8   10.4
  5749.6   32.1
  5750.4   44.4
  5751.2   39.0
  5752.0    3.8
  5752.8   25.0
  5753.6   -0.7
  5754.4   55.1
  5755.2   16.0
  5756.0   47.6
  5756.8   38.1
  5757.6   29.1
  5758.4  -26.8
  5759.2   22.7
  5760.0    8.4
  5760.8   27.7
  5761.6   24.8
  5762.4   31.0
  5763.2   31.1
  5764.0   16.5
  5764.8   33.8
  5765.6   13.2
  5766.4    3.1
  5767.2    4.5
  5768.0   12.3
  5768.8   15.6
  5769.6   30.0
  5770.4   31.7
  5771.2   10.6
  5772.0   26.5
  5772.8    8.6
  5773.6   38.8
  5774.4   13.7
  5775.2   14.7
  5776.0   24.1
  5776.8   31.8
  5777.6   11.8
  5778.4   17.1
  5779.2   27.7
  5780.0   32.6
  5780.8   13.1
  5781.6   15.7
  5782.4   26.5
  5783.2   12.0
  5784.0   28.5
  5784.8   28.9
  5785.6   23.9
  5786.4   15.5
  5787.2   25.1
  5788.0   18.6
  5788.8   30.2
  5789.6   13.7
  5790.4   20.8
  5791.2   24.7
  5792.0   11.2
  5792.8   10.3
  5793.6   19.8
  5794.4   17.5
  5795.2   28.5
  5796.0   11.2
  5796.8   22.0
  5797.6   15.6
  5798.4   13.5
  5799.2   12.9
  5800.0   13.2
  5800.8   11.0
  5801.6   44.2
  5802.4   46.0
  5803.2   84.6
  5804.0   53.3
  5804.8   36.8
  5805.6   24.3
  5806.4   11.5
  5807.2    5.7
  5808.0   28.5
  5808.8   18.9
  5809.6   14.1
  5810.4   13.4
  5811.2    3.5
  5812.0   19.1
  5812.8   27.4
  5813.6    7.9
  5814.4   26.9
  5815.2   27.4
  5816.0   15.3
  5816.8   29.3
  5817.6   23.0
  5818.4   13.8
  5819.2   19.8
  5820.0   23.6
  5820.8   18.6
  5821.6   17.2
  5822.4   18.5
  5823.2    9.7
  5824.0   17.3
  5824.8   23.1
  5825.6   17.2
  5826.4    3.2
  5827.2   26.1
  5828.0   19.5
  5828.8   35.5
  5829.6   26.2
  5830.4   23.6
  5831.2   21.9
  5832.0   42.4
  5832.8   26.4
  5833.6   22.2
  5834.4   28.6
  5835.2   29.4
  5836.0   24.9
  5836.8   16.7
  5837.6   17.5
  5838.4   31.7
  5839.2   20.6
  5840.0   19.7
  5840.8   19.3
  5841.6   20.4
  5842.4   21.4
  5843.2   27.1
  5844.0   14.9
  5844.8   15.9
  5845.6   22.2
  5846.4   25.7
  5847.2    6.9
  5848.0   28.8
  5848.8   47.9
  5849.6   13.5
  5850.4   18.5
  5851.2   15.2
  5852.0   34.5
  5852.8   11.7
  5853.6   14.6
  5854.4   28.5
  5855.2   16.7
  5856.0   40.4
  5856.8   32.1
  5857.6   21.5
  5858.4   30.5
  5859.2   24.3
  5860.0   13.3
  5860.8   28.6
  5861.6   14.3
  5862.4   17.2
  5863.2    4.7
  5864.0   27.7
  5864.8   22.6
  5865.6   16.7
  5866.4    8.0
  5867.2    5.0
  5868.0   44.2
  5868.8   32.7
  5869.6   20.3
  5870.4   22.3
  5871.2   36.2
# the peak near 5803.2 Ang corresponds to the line H-gamma 4340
